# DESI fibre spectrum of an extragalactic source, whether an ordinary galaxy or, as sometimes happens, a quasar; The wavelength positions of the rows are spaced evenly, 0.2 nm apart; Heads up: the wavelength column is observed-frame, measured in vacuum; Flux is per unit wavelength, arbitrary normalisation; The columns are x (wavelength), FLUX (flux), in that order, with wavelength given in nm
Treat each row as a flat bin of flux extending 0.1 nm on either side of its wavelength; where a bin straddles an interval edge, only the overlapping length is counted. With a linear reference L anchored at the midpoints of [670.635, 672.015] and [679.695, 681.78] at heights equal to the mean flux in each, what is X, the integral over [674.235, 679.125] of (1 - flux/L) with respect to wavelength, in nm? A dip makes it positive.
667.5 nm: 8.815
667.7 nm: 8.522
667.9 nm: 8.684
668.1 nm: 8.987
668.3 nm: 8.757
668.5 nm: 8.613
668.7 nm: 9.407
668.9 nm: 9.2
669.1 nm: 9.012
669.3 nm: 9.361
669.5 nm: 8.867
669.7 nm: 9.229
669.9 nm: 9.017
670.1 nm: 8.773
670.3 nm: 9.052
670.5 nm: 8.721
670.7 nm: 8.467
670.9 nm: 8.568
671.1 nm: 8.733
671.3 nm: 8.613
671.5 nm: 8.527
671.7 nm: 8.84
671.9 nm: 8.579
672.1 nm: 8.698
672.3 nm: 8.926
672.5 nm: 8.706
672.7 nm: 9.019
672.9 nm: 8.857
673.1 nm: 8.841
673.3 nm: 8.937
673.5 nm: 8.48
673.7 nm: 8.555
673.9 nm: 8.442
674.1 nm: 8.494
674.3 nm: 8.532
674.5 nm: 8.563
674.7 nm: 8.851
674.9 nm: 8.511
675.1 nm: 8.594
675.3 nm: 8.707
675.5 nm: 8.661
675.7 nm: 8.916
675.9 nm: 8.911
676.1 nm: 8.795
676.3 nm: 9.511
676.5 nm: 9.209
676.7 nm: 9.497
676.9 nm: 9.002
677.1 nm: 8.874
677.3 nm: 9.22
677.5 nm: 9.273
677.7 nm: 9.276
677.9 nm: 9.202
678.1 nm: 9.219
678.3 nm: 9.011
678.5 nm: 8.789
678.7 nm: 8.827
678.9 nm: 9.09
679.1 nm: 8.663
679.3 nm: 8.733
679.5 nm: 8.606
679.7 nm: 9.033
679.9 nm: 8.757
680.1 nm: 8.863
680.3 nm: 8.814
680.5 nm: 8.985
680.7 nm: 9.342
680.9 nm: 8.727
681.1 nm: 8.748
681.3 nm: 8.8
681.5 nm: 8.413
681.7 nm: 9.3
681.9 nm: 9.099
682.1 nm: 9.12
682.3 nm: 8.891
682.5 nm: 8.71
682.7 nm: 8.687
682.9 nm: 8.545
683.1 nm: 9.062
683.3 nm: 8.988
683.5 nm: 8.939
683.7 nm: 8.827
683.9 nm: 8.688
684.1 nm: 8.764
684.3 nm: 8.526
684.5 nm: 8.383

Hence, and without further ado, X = -0.10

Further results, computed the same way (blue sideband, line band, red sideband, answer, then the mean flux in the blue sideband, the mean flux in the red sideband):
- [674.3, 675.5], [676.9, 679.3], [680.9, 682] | -0.077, 8.64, 8.86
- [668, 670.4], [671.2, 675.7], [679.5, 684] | 0.144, 9.02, 8.87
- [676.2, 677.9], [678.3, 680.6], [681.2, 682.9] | 0.054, 9.23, 8.86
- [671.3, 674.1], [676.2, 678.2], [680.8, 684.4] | -0.106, 8.71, 8.82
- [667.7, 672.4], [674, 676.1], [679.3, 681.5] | 0.039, 8.85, 8.84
